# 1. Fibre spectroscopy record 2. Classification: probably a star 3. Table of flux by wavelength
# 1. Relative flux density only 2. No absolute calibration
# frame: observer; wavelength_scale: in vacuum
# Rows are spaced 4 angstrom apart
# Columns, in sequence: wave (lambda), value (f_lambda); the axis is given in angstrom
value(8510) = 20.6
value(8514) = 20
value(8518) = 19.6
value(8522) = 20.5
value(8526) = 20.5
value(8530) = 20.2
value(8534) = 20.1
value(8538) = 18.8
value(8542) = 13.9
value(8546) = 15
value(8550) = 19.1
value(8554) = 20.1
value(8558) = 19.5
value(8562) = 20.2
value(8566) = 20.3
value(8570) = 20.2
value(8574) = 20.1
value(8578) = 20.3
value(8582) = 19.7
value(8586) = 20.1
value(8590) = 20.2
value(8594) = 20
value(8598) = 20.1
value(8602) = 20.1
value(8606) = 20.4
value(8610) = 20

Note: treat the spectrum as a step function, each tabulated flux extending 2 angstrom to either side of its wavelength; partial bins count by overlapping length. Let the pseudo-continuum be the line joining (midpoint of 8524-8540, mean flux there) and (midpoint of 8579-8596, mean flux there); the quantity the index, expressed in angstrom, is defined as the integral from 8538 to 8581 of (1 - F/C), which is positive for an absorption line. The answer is 2.3 angstrom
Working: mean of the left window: 19.9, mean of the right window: 20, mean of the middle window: 18.9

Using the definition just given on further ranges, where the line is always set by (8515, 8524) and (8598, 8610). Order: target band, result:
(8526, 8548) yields 2.42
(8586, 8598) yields 0.04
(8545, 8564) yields 1.06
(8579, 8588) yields 0.09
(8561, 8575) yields -0.06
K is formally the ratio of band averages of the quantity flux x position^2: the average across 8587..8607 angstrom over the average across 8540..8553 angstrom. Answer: 1.25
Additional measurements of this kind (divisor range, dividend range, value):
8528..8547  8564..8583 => 1.15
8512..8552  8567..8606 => 1.09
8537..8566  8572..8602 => 1.11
